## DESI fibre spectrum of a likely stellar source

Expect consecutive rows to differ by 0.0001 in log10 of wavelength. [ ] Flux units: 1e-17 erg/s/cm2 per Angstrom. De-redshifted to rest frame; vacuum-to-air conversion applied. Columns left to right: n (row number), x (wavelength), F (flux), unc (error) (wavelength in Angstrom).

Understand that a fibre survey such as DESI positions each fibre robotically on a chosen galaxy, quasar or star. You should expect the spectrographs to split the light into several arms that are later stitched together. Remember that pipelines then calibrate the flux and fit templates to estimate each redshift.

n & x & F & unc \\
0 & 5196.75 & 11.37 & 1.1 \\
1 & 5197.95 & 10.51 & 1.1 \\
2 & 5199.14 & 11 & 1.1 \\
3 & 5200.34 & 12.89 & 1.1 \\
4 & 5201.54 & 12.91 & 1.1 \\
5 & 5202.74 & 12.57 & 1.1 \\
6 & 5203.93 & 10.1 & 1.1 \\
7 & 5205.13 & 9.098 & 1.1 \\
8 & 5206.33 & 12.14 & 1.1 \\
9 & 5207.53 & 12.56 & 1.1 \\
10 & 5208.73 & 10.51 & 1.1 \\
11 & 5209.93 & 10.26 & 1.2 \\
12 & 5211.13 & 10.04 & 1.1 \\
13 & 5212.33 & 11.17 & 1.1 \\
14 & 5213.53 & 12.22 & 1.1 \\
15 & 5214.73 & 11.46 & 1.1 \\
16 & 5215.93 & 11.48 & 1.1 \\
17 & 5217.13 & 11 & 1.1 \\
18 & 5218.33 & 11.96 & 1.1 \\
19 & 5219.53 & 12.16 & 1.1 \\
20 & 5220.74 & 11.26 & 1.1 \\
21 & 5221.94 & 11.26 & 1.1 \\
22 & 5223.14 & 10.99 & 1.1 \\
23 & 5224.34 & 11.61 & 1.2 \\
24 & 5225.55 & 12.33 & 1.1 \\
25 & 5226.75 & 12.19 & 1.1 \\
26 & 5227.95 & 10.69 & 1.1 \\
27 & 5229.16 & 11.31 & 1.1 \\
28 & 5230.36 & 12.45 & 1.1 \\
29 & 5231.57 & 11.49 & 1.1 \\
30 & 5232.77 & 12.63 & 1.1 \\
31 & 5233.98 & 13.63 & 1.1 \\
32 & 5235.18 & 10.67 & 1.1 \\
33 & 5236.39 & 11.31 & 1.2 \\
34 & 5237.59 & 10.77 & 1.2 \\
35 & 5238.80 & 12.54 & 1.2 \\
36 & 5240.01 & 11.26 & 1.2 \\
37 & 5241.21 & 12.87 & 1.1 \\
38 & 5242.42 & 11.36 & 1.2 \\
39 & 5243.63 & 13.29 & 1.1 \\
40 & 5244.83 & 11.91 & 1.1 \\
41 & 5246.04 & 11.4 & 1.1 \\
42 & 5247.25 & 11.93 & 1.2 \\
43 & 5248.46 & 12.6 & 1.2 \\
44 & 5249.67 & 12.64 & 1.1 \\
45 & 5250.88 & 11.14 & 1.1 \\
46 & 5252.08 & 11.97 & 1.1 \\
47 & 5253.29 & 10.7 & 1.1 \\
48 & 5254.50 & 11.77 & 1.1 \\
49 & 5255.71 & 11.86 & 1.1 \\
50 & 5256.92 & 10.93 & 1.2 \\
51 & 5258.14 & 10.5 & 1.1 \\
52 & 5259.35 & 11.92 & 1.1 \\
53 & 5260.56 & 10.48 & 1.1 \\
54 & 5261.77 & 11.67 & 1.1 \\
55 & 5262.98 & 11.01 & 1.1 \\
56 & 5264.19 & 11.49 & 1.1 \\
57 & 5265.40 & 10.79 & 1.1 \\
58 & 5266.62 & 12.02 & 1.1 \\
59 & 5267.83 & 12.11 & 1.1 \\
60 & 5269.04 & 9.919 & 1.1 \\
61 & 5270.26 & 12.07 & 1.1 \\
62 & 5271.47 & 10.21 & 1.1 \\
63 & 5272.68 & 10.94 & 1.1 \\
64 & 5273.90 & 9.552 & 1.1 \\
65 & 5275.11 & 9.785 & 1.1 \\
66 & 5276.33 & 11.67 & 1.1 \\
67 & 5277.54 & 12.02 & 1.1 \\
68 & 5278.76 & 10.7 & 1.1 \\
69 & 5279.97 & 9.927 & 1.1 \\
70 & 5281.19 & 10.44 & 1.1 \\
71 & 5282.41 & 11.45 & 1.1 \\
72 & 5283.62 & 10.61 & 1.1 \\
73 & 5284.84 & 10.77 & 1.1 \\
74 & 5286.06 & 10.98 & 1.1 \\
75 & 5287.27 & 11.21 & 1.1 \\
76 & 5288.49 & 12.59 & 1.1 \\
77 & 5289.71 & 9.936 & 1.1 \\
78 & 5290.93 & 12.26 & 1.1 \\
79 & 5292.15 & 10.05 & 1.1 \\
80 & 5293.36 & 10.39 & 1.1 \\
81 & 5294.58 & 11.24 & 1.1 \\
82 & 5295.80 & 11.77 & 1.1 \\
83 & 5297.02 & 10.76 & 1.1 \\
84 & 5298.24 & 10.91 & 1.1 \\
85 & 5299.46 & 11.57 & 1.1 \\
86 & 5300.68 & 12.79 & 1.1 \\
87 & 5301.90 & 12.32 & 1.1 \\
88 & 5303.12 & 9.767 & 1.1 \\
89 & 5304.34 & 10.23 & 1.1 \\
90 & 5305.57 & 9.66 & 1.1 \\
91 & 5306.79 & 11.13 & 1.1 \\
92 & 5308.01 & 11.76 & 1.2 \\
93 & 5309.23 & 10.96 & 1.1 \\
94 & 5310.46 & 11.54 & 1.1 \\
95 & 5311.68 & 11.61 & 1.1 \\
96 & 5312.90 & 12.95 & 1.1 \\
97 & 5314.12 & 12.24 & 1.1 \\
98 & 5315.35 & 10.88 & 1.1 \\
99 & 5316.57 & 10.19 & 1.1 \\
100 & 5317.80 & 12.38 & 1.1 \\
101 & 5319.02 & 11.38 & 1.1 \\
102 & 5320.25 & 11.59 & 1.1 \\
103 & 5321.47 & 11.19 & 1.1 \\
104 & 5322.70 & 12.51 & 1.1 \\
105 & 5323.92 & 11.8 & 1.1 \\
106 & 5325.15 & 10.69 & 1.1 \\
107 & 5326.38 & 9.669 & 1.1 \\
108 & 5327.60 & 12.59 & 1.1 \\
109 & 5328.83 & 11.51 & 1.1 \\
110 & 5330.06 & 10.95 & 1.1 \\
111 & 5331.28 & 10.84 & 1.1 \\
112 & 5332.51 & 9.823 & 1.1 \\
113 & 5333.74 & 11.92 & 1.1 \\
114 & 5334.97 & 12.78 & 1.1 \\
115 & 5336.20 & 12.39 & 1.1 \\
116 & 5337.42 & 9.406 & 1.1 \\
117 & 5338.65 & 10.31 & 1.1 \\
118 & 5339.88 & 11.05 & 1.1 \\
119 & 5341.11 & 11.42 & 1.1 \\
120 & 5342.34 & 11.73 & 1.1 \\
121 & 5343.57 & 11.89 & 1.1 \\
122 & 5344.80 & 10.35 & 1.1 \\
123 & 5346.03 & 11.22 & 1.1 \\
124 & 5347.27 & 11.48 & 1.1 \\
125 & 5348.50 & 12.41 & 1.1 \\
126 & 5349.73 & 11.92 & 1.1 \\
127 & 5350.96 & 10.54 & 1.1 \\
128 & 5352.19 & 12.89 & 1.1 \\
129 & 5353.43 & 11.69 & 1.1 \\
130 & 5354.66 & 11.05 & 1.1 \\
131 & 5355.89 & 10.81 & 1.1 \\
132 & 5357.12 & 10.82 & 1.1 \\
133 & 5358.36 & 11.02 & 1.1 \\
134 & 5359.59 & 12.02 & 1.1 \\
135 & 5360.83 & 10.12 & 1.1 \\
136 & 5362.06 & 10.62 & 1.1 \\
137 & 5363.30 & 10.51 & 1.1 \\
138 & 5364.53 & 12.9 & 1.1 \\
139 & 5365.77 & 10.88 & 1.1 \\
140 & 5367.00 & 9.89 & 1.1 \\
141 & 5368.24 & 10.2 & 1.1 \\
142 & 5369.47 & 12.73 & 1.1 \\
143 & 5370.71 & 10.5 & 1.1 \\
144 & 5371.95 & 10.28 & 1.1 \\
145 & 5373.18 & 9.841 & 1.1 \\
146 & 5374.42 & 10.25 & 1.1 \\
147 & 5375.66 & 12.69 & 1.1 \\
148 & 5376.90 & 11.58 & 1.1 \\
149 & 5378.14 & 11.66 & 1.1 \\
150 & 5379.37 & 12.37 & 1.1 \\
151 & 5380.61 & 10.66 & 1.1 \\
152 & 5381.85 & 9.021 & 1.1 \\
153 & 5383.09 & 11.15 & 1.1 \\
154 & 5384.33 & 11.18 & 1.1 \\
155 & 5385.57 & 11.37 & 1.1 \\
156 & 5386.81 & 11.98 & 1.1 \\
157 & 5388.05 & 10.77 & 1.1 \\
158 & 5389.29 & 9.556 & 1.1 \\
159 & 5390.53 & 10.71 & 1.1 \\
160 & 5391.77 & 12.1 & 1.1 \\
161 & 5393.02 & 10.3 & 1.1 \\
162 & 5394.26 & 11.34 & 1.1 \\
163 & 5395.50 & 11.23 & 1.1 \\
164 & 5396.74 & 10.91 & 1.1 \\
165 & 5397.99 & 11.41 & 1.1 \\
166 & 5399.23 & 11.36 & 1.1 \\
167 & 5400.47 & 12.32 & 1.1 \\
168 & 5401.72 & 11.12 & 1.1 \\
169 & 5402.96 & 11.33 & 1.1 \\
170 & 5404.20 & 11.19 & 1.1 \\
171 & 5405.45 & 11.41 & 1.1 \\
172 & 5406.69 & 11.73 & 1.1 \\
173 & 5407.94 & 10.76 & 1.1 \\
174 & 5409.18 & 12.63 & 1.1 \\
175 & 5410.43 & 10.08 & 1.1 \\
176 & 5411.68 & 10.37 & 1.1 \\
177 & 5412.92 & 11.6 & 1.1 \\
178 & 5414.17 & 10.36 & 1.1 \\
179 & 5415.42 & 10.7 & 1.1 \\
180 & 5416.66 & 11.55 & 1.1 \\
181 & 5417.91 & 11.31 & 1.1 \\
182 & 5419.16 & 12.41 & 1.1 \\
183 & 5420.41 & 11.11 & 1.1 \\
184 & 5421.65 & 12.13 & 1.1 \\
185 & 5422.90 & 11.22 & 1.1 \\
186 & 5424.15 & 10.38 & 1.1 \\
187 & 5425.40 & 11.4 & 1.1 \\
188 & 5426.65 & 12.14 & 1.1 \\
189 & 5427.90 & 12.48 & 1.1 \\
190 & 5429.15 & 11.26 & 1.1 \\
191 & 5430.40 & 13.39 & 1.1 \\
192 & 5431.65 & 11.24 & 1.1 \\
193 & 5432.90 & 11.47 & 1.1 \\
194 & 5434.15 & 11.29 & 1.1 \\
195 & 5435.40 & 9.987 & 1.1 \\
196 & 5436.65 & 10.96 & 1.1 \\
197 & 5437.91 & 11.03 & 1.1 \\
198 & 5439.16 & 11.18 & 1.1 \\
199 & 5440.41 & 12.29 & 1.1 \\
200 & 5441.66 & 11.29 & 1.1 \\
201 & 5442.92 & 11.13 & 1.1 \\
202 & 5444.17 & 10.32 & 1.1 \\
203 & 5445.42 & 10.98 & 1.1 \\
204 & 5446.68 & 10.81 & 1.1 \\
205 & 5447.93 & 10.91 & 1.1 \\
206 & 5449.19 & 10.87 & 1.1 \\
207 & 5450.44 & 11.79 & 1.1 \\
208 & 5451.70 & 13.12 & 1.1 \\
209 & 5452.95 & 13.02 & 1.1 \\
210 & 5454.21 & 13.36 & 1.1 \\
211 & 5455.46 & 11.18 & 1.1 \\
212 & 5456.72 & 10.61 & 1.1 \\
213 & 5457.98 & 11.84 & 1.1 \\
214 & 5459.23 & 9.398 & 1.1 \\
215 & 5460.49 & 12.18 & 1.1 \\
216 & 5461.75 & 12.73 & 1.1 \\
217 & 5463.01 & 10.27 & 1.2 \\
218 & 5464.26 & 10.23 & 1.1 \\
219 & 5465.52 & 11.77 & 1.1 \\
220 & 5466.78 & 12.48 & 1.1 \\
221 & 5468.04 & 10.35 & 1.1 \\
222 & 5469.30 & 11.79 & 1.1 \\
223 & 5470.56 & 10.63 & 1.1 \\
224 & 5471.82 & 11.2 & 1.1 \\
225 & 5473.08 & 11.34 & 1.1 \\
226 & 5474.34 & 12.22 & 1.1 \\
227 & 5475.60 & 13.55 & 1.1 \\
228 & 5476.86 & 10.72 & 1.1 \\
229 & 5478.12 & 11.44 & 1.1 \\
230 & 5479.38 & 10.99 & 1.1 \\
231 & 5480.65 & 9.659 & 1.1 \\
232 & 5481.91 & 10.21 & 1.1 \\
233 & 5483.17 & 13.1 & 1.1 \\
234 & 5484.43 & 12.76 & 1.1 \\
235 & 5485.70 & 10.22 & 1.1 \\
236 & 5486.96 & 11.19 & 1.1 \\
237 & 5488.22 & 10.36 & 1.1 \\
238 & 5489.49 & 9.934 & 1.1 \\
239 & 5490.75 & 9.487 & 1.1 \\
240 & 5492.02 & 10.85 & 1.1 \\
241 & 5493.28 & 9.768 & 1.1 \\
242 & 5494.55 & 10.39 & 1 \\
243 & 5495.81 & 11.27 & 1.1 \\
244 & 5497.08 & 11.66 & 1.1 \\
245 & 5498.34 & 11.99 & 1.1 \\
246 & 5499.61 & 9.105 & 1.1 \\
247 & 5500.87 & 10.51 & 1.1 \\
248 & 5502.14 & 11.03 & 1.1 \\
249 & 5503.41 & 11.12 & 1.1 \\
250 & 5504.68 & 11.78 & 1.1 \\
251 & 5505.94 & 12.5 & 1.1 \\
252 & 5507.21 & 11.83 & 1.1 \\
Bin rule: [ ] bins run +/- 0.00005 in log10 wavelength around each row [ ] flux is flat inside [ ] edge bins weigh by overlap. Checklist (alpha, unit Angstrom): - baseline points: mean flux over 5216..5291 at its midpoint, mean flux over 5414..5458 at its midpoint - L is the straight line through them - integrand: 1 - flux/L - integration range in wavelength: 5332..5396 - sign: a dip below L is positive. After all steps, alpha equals 1.7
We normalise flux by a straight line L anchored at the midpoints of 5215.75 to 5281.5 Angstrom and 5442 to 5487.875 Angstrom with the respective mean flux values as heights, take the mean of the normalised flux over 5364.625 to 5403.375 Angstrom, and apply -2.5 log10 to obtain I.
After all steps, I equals 0.03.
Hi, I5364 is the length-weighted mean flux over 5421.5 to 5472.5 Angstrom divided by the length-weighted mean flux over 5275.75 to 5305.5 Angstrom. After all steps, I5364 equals 1.03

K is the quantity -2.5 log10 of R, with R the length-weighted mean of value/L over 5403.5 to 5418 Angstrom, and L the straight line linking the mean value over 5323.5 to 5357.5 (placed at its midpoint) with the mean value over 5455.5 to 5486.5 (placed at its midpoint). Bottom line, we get 0.02 mag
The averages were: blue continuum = 11.3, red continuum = 11.3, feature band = 11.1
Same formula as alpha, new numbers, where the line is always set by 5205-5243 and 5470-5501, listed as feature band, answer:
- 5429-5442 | -0.36 Angstrom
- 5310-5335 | -0.23 Angstrom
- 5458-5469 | -0.19 Angstrom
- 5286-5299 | 0.34 Angstrom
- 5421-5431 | -0.61 Angstrom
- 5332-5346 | 0.13 Angstrom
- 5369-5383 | 0.23 Angstrom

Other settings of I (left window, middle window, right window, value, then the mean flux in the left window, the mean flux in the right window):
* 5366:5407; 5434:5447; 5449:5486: 0.035 mag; 11.1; 11.5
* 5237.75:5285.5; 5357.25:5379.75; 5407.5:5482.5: 0.024 mag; 11.3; 11.4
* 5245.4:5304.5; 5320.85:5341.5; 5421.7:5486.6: 0.003 mag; 11.2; 11.4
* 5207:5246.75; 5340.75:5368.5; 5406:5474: 0.023 mag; 11.6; 11.4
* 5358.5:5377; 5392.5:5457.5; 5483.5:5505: -0.047 mag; 11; 10.8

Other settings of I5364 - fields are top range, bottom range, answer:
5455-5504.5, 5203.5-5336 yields 0.98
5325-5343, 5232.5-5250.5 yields 0.93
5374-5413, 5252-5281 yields 1.01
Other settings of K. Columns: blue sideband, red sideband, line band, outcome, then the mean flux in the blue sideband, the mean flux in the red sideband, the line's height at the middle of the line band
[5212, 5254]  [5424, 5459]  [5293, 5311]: 0.05 mag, 11.8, 11.5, 11.7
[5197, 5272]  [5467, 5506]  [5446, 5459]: -0.05 mag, 11.5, 11.1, 11.1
